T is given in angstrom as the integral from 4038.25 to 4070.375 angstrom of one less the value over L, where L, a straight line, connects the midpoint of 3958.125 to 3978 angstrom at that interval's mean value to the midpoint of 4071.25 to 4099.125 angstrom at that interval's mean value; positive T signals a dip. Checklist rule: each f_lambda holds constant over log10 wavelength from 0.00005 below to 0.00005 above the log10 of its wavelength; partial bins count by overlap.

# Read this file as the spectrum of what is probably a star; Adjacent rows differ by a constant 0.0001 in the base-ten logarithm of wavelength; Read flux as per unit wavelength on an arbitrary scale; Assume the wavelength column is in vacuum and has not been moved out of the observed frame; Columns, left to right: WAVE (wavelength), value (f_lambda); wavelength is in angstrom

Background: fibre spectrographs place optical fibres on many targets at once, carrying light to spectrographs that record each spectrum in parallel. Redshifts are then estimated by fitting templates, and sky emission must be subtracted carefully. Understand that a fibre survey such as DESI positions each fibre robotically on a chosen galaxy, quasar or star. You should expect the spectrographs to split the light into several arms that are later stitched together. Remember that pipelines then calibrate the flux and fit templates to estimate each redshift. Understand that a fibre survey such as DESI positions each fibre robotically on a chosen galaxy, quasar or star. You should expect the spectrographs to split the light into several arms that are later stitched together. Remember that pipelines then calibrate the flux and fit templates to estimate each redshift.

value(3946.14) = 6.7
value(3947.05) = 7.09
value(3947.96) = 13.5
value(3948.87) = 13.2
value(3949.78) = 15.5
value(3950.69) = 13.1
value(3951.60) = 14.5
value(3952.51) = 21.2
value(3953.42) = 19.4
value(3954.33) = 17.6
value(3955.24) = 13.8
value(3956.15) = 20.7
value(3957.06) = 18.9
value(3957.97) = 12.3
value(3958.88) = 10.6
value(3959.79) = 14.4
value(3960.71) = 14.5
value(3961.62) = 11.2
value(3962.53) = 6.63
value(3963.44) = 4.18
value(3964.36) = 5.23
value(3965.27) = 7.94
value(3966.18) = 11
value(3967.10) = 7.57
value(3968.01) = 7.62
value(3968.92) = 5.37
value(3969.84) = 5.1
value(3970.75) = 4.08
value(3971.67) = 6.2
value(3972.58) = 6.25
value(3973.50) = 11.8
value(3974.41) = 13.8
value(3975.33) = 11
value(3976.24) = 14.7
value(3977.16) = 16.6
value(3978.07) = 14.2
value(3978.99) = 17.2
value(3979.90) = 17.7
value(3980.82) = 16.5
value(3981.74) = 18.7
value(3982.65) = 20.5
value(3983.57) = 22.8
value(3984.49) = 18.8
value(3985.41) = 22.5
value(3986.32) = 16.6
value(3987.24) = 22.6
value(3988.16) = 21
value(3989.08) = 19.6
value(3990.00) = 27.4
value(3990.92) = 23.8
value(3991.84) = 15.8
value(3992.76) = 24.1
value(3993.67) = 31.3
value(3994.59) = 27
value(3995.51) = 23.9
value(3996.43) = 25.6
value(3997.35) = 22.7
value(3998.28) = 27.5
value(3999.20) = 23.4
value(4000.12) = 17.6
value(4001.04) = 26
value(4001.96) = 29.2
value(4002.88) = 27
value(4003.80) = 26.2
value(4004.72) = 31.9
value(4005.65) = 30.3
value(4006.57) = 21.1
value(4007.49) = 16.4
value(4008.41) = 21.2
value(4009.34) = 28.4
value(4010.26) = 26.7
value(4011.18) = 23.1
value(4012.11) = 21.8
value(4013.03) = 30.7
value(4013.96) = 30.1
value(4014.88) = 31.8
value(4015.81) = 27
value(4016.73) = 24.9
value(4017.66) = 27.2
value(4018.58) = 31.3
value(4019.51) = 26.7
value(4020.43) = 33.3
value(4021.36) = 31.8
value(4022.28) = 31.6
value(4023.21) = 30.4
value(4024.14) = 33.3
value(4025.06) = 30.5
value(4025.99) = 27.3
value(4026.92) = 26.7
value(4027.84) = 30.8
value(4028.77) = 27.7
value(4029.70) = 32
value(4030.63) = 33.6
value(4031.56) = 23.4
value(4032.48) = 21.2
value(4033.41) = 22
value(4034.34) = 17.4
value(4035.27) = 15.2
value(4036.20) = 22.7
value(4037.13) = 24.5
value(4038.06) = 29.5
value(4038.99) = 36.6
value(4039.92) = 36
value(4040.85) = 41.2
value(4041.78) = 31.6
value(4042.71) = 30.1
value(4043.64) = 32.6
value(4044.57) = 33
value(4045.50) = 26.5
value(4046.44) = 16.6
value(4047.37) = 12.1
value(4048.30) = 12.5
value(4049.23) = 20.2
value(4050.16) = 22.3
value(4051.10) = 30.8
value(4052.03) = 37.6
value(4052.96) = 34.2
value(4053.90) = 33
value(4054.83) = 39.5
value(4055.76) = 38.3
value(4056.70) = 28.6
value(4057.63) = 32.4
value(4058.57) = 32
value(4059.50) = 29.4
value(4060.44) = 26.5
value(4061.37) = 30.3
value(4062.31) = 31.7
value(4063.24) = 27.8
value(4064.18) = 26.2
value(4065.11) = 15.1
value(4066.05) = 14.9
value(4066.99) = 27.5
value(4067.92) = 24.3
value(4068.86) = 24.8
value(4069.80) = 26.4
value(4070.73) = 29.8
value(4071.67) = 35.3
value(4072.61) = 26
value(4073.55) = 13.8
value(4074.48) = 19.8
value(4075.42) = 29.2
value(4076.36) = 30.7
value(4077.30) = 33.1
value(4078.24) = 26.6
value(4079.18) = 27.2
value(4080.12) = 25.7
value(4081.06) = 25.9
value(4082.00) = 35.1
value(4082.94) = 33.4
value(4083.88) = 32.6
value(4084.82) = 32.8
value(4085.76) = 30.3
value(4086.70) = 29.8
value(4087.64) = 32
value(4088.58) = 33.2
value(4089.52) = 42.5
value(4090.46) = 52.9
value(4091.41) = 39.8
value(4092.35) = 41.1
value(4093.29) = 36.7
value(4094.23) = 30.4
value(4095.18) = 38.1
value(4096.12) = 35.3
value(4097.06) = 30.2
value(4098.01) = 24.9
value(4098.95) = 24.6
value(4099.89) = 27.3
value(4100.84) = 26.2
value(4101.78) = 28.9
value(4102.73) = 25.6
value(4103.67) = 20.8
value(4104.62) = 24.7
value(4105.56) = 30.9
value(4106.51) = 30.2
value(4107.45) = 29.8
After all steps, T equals -3.4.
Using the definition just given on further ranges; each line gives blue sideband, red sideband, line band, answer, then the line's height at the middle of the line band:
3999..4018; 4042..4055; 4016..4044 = -2.4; 26.5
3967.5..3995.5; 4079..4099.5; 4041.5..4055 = 0.0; 27.1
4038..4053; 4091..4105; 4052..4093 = -1.5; 29.3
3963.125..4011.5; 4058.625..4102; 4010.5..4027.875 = -5.0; 22.4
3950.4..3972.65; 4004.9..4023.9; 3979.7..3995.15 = -1.9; 19.2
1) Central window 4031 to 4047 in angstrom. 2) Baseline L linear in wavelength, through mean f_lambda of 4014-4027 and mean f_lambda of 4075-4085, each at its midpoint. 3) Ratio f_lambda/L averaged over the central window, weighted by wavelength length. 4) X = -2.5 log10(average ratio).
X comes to 0.11 mag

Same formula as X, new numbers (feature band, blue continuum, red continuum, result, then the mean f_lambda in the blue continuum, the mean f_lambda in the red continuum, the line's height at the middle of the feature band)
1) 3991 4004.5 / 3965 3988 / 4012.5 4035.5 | -0.236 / 13.6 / 28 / 20.1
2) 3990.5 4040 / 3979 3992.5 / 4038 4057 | -0.082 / 20.3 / 29.7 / 24.8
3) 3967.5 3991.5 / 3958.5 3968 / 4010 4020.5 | 0.010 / 9.23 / 27.7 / 15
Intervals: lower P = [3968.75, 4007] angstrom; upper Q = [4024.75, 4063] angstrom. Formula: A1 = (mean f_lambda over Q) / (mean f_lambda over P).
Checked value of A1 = 1.43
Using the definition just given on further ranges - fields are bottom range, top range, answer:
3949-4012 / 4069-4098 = 1.78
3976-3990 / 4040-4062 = 1.54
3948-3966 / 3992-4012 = 1.87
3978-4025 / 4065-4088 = 1.11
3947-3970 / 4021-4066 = 2.31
